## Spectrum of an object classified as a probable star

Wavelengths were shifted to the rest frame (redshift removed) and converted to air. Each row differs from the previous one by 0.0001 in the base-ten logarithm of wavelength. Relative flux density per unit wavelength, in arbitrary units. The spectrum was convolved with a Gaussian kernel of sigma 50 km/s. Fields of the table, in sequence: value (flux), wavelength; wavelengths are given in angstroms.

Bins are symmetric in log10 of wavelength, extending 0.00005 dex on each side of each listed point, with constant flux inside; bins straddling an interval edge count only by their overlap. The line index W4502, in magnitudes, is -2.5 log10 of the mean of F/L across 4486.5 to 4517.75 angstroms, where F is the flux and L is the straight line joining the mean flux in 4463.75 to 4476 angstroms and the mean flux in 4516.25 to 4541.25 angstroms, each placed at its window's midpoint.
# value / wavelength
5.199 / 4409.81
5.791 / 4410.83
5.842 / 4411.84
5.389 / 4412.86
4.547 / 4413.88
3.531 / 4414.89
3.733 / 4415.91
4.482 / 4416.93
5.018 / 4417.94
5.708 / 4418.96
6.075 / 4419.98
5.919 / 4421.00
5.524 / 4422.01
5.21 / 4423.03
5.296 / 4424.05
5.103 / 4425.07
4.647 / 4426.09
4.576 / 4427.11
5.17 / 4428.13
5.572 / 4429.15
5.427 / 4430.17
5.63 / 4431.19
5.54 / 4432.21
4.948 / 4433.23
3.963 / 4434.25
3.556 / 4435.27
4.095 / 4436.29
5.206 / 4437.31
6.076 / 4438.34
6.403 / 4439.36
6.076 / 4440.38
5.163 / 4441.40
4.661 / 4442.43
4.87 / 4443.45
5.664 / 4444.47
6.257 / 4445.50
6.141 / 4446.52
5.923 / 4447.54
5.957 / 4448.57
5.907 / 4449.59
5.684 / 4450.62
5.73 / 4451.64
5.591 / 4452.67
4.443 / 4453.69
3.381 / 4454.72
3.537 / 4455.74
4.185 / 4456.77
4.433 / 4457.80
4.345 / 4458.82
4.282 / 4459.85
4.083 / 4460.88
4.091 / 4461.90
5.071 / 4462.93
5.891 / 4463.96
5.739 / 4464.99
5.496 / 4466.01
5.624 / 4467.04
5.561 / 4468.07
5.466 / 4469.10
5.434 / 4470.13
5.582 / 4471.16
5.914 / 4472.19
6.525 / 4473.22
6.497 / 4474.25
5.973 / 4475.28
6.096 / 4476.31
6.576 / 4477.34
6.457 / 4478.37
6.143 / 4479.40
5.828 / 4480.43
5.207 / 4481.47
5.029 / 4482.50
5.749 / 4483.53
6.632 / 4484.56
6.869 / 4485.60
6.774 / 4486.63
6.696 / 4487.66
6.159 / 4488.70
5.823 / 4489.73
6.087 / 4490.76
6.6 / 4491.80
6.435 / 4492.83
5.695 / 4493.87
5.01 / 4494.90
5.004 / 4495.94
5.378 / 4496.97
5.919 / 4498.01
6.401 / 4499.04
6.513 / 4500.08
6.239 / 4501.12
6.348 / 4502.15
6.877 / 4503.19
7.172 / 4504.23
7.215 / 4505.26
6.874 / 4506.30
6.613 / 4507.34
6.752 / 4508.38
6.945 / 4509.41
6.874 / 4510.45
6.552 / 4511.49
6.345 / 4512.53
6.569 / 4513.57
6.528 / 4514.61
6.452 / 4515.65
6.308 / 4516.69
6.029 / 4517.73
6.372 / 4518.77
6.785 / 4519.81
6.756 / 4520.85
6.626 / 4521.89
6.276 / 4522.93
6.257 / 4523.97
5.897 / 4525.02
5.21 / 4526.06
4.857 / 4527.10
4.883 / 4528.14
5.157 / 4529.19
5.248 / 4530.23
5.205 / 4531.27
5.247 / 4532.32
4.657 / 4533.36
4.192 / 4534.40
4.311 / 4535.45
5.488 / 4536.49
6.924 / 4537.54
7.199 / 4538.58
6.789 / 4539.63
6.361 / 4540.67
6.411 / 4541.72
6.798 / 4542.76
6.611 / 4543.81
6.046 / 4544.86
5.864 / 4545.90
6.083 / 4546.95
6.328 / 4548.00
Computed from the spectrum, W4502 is -0.10 mag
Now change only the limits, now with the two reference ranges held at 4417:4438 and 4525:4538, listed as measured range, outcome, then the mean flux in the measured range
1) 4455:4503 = -0.11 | 5.68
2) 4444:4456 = -0.06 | 5.39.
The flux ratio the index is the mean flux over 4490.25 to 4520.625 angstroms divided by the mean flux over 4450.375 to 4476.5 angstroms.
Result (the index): 1.2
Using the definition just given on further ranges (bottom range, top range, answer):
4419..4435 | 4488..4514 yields 1.21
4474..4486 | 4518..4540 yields 0.94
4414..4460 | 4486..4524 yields 1.26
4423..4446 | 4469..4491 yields 1.17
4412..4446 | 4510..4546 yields 1.17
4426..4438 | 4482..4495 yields 1.26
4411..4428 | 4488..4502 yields 1.18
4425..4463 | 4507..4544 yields 1.20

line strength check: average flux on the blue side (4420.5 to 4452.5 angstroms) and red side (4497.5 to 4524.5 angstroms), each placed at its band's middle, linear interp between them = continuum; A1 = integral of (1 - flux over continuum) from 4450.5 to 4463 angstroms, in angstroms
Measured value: 2.7 angstroms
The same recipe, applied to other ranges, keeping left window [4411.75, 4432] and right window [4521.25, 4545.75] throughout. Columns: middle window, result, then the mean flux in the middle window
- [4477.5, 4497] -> -1.8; 6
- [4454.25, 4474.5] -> 1.2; 5.04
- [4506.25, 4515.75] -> -1.7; 6.65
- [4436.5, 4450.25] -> -1.2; 5.68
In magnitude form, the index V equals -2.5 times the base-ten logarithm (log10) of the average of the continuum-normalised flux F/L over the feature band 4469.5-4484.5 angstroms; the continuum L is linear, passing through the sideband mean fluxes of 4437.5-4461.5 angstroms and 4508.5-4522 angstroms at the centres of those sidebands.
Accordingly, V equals -0.038 mag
